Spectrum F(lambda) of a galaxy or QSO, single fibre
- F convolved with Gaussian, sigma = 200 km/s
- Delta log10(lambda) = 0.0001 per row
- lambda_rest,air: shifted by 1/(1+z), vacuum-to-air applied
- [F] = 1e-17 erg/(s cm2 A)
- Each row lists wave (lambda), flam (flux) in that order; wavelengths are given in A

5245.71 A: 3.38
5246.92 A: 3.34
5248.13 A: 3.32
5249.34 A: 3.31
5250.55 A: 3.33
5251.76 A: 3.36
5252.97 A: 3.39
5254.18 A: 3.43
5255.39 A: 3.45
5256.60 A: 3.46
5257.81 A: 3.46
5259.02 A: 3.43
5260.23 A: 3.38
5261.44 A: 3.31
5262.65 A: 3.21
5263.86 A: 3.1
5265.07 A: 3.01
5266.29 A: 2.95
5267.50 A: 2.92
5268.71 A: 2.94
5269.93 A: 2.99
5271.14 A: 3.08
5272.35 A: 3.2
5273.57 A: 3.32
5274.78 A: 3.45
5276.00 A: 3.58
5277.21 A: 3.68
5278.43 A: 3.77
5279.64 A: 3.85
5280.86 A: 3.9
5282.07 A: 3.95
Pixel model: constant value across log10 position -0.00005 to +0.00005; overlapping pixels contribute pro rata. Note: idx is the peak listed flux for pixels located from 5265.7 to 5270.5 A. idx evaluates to 2.99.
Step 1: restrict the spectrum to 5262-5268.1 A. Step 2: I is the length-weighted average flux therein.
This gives 3.04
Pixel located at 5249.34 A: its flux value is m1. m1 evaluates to 3.31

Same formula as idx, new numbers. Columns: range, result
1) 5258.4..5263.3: 3.43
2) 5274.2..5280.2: 3.85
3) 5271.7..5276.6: 3.58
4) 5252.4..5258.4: 3.46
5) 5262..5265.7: 3.21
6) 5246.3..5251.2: 3.34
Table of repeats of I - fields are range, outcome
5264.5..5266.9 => 2.97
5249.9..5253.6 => 3.36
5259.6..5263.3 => 3.3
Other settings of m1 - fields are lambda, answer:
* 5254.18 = 3.43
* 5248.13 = 3.32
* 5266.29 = 2.95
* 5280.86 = 3.9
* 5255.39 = 3.45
